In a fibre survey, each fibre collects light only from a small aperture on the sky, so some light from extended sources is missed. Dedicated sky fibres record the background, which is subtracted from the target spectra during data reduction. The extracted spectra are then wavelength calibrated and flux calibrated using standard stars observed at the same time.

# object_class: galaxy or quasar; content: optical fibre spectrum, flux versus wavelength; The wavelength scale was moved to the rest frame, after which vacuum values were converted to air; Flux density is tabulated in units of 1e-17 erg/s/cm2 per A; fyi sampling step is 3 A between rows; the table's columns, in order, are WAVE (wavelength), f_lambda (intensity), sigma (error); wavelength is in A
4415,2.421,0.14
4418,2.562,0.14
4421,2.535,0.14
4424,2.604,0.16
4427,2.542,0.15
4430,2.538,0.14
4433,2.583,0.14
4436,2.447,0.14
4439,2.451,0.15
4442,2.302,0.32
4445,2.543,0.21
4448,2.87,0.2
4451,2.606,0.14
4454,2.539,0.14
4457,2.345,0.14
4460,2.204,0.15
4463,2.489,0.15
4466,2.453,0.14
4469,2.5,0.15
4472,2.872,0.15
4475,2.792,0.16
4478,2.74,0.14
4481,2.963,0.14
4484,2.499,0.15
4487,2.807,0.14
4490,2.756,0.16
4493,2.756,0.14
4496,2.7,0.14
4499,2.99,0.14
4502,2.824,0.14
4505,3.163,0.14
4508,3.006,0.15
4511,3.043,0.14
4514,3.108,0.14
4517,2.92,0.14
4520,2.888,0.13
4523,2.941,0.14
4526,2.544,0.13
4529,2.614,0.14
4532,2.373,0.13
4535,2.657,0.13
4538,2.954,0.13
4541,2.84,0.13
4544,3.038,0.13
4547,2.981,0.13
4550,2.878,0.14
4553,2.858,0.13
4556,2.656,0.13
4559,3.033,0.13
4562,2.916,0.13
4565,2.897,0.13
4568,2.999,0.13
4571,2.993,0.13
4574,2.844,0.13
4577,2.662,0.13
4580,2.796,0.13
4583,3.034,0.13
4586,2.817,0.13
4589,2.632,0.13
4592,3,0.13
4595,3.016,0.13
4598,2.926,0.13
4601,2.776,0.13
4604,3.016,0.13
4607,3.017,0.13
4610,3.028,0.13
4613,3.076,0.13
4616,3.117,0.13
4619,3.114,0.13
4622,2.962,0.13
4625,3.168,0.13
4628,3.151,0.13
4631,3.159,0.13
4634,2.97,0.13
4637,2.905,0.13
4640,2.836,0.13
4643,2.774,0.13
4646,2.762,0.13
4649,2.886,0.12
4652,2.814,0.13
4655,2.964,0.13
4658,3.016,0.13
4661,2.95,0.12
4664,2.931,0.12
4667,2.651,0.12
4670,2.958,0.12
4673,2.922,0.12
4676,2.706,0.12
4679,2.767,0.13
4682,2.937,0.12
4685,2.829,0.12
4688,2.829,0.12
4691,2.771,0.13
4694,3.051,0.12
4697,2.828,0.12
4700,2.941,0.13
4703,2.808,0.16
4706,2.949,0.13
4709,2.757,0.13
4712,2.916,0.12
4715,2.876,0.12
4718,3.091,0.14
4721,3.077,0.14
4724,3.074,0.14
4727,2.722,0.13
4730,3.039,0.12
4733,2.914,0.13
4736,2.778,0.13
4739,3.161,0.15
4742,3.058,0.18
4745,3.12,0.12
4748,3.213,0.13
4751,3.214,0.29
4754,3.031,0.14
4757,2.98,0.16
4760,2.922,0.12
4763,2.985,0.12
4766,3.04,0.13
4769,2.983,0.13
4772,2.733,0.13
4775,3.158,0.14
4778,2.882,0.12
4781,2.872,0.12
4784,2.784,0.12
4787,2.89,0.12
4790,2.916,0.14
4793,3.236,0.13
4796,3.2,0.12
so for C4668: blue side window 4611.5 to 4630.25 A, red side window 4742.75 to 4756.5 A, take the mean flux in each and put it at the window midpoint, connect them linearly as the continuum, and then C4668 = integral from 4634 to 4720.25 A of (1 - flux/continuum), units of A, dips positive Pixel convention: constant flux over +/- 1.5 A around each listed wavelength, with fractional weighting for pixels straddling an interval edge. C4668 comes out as 6.56 A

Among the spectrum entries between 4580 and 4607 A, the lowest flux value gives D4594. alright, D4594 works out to 2.632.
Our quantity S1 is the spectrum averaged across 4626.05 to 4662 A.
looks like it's 2.93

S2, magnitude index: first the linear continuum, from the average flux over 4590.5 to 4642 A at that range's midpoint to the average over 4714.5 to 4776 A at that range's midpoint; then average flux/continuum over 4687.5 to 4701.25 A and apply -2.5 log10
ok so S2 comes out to 0.045 mag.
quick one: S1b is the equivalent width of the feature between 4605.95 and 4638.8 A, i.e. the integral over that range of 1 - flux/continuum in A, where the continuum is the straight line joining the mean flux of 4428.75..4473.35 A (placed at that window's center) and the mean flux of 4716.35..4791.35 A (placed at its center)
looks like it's -3.3 A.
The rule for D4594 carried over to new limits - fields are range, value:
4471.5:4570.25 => 2.373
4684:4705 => 2.771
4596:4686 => 2.651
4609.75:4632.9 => 2.962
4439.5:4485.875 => 2.204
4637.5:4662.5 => 2.762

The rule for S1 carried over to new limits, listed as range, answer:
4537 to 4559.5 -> 2.9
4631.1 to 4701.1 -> 2.87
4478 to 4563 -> 2.84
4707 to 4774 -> 2.99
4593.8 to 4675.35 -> 2.96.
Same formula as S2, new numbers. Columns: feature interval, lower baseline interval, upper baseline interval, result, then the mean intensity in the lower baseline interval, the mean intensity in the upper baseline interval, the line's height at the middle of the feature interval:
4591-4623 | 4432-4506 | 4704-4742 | -0.07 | 2.64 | 2.95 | 2.81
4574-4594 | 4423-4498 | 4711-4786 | -0.03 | 2.6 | 2.98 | 2.76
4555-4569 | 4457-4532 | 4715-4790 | -0.03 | 2.76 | 2.98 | 2.82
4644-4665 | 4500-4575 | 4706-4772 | 0.02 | 2.88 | 2.99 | 2.94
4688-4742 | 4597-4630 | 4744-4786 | 0.03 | 3.04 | 2.99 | 3.01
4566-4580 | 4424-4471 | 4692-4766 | -0.06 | 2.5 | 2.98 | 2.71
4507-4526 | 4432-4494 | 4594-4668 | -0.09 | 2.59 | 2.96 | 2.71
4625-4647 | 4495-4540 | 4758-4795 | -0.02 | 2.85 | 2.95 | 2.9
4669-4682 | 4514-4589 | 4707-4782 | 0.03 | 2.84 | 2.98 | 2.93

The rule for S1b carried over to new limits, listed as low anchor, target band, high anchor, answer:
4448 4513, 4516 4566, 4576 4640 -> 0.32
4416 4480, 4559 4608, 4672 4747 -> -2.82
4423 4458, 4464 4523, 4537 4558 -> -2.62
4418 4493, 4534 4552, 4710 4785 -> -1.27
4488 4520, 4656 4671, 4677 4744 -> 0.09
